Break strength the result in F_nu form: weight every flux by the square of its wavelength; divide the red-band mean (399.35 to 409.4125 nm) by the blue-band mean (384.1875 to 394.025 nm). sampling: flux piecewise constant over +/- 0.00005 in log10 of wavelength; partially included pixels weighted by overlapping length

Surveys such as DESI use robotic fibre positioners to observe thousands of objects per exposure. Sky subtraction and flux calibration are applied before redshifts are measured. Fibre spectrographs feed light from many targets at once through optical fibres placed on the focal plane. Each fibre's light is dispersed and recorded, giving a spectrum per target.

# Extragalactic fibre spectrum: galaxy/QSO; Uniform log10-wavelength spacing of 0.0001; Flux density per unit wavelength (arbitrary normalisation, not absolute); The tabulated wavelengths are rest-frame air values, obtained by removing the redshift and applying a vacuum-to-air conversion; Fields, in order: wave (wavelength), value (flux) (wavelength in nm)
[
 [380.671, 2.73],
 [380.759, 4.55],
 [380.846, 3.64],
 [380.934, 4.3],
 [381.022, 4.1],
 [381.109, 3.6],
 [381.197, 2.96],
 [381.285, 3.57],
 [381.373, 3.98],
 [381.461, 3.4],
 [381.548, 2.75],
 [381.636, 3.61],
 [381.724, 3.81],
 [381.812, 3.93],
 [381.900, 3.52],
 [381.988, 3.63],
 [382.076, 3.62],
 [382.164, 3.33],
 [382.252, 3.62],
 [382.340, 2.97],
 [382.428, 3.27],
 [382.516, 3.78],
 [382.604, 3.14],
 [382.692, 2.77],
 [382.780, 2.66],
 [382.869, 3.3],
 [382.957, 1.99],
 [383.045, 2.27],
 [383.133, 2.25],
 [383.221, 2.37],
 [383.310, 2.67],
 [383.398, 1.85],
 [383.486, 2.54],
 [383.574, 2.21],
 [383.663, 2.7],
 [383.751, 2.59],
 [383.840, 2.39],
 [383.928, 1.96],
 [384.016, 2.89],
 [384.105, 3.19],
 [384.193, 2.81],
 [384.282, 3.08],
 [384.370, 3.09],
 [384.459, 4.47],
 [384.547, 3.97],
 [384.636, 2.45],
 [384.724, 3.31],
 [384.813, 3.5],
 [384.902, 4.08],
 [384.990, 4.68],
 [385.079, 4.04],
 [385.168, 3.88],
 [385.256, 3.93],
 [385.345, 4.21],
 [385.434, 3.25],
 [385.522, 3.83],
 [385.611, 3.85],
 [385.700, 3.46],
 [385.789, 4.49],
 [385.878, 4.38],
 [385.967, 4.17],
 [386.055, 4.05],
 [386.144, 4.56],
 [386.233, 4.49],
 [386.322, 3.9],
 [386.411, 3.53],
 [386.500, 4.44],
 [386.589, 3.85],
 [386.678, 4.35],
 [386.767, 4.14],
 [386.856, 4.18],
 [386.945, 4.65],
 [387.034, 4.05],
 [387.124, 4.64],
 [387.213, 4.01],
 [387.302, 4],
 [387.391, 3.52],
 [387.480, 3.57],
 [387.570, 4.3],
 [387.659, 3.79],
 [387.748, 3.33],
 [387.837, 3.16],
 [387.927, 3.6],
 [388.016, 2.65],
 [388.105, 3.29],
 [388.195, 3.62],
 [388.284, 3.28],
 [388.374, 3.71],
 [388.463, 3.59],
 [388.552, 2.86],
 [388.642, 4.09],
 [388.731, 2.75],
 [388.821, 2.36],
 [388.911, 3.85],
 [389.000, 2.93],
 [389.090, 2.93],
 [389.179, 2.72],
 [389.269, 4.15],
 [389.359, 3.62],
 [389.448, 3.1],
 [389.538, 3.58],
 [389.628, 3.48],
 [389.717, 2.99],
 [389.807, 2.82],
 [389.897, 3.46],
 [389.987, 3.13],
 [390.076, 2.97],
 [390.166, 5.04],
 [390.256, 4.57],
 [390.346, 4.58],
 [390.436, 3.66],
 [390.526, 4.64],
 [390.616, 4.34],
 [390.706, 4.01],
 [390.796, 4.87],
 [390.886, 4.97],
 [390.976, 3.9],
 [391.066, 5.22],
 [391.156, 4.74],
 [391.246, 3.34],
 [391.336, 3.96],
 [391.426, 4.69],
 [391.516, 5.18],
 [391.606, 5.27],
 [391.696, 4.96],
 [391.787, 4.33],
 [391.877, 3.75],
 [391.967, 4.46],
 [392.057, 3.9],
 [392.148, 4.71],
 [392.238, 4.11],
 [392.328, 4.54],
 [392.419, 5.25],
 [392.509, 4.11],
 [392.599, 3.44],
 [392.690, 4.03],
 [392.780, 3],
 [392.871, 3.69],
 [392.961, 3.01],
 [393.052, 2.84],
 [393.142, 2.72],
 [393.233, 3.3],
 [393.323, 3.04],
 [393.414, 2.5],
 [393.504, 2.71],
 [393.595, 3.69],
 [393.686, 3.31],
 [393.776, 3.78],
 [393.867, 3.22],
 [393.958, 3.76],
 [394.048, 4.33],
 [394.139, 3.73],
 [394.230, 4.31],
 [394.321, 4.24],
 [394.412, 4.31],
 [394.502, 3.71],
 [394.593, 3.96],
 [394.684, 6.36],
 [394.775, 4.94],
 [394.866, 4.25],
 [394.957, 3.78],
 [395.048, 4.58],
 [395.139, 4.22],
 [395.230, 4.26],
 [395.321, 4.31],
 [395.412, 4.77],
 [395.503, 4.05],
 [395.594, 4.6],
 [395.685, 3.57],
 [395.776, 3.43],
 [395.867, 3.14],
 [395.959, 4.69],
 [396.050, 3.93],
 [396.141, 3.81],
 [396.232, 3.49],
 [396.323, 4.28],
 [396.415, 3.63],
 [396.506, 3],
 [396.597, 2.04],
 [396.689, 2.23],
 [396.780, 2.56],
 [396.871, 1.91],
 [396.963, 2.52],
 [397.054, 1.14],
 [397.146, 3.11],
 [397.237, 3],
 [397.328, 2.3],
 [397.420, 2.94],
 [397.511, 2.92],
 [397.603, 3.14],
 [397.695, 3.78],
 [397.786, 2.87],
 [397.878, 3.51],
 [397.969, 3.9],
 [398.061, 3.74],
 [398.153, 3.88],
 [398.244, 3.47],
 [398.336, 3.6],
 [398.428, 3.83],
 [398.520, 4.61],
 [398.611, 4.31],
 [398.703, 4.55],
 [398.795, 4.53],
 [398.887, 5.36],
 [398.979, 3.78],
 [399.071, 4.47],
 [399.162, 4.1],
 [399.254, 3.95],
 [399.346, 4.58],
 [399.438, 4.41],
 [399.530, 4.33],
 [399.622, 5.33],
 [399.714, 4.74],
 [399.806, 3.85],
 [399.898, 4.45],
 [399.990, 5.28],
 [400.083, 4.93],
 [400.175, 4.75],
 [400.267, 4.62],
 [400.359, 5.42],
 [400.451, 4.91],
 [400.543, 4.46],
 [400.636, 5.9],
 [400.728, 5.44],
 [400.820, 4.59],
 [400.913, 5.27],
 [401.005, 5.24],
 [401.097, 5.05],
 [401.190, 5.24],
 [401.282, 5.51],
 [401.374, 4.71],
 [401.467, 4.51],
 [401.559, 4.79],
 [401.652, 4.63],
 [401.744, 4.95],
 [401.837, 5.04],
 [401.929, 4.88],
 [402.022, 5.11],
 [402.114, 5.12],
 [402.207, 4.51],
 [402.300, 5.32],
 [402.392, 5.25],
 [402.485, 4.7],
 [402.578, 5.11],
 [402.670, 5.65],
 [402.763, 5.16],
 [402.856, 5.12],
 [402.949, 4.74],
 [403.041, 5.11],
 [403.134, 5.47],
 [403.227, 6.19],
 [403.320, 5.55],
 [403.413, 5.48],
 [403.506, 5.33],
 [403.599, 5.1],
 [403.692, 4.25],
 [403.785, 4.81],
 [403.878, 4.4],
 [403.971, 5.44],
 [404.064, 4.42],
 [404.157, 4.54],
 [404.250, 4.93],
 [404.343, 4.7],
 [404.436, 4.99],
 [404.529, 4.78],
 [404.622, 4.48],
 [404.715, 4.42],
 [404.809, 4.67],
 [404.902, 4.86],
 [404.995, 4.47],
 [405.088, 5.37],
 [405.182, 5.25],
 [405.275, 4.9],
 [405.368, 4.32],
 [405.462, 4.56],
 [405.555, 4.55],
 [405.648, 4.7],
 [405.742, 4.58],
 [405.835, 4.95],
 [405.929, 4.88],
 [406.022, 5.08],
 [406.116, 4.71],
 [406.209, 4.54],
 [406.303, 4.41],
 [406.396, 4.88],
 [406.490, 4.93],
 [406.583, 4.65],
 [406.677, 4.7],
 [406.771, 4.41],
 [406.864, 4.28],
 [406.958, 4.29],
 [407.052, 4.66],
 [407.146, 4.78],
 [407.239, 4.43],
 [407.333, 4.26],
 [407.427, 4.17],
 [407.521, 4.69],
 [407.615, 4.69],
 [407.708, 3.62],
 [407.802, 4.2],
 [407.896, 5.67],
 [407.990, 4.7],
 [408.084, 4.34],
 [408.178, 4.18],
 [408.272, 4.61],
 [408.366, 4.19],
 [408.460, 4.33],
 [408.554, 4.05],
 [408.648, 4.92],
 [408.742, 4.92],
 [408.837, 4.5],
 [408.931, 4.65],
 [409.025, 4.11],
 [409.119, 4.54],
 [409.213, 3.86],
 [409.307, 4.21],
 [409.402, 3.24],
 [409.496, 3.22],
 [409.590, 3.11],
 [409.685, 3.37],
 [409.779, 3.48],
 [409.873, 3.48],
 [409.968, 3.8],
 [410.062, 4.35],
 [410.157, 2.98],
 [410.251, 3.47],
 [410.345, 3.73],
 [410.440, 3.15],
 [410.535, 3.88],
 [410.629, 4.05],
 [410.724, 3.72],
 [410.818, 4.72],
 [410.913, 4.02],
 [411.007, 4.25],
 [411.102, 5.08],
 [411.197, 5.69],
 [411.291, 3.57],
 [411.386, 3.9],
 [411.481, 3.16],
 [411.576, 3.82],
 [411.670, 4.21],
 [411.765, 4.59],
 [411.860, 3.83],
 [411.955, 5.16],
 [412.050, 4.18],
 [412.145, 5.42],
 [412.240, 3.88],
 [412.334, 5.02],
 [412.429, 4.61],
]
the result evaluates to 1.4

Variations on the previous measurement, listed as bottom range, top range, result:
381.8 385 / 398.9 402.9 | 1.76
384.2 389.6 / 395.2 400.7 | 1.11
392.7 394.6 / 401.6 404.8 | 1.50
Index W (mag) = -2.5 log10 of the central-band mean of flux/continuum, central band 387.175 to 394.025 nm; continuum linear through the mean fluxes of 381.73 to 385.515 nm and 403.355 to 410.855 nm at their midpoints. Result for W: -0.06 mag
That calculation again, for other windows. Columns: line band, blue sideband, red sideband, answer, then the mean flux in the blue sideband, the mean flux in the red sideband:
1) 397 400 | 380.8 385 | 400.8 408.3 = 0.14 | 3.17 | 4.82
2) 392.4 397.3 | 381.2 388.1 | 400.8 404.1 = 0.21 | 3.48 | 5.05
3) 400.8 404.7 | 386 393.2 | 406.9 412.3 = -0.22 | 3.87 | 4.18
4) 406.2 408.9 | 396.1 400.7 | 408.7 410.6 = -0.18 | 3.85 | 3.8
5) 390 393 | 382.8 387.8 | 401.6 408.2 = -0.09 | 3.52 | 4.8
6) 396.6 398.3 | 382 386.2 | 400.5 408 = 0.43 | 3.28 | 4.85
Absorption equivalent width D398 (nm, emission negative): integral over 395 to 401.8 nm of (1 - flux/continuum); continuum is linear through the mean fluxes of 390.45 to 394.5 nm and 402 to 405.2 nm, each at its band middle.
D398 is 0.69 nm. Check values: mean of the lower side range 4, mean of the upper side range 4.99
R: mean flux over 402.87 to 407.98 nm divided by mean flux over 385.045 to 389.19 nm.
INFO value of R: 1.27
